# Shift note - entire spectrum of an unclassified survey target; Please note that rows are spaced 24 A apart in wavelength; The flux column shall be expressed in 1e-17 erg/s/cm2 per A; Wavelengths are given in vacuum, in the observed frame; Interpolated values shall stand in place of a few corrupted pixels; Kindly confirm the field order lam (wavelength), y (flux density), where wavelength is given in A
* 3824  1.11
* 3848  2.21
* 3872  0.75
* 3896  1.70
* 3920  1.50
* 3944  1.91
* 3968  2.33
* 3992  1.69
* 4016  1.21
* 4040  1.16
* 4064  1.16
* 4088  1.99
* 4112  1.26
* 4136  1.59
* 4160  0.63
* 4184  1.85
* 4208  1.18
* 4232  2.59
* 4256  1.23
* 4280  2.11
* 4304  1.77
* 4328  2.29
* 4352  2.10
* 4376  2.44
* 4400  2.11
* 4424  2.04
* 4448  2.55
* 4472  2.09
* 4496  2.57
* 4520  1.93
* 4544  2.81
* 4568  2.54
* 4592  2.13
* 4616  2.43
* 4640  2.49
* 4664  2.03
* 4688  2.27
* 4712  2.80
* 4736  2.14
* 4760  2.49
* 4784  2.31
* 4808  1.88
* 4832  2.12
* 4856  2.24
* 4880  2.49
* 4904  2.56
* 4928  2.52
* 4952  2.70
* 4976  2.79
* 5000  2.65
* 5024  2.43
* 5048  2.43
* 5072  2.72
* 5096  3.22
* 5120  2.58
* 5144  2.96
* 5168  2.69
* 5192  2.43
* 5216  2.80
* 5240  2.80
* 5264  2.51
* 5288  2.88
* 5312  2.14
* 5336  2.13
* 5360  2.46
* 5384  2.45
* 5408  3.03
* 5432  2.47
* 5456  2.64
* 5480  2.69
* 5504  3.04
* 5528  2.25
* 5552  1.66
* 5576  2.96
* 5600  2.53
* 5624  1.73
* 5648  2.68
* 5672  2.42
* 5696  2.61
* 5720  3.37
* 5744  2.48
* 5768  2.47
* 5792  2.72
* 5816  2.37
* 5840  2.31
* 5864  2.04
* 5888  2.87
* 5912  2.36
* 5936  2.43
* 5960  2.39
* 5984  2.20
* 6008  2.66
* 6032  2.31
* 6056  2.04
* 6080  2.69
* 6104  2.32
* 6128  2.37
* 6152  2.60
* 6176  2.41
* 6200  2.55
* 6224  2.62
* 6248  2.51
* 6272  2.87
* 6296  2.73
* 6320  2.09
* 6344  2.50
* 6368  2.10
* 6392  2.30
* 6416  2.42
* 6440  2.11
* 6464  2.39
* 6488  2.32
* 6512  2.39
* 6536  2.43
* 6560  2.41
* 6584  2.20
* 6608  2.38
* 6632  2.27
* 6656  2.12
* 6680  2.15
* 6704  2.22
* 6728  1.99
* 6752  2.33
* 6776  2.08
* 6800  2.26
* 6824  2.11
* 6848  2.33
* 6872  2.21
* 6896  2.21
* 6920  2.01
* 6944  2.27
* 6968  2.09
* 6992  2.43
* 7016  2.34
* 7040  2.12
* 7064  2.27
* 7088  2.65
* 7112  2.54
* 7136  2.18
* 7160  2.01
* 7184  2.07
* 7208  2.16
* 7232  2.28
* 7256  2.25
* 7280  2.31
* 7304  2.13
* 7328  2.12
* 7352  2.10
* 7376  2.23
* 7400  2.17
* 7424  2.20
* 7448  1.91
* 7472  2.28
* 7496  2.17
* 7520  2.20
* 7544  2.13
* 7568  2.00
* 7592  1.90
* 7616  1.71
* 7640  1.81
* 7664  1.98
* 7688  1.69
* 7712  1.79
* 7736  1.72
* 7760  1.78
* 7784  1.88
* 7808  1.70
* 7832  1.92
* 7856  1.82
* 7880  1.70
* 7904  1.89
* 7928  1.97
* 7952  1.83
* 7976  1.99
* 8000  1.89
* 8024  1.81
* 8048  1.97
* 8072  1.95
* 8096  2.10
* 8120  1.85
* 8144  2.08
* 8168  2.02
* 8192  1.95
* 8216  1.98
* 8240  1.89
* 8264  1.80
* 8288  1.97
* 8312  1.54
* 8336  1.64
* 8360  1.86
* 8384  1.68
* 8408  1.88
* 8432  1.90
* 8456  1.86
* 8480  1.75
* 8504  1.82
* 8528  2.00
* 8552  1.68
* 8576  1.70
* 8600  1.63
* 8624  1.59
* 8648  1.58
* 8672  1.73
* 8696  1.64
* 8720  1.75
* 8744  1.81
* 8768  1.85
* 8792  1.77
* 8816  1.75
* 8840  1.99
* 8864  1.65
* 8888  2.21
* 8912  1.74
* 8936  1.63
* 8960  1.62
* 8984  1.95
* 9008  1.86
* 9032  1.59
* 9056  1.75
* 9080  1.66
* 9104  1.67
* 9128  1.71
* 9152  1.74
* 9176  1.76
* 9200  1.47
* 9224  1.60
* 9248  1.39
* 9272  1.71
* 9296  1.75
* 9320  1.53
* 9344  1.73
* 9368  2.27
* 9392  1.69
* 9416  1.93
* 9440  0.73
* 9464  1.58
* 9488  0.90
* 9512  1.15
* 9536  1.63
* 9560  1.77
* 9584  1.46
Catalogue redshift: 0.081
